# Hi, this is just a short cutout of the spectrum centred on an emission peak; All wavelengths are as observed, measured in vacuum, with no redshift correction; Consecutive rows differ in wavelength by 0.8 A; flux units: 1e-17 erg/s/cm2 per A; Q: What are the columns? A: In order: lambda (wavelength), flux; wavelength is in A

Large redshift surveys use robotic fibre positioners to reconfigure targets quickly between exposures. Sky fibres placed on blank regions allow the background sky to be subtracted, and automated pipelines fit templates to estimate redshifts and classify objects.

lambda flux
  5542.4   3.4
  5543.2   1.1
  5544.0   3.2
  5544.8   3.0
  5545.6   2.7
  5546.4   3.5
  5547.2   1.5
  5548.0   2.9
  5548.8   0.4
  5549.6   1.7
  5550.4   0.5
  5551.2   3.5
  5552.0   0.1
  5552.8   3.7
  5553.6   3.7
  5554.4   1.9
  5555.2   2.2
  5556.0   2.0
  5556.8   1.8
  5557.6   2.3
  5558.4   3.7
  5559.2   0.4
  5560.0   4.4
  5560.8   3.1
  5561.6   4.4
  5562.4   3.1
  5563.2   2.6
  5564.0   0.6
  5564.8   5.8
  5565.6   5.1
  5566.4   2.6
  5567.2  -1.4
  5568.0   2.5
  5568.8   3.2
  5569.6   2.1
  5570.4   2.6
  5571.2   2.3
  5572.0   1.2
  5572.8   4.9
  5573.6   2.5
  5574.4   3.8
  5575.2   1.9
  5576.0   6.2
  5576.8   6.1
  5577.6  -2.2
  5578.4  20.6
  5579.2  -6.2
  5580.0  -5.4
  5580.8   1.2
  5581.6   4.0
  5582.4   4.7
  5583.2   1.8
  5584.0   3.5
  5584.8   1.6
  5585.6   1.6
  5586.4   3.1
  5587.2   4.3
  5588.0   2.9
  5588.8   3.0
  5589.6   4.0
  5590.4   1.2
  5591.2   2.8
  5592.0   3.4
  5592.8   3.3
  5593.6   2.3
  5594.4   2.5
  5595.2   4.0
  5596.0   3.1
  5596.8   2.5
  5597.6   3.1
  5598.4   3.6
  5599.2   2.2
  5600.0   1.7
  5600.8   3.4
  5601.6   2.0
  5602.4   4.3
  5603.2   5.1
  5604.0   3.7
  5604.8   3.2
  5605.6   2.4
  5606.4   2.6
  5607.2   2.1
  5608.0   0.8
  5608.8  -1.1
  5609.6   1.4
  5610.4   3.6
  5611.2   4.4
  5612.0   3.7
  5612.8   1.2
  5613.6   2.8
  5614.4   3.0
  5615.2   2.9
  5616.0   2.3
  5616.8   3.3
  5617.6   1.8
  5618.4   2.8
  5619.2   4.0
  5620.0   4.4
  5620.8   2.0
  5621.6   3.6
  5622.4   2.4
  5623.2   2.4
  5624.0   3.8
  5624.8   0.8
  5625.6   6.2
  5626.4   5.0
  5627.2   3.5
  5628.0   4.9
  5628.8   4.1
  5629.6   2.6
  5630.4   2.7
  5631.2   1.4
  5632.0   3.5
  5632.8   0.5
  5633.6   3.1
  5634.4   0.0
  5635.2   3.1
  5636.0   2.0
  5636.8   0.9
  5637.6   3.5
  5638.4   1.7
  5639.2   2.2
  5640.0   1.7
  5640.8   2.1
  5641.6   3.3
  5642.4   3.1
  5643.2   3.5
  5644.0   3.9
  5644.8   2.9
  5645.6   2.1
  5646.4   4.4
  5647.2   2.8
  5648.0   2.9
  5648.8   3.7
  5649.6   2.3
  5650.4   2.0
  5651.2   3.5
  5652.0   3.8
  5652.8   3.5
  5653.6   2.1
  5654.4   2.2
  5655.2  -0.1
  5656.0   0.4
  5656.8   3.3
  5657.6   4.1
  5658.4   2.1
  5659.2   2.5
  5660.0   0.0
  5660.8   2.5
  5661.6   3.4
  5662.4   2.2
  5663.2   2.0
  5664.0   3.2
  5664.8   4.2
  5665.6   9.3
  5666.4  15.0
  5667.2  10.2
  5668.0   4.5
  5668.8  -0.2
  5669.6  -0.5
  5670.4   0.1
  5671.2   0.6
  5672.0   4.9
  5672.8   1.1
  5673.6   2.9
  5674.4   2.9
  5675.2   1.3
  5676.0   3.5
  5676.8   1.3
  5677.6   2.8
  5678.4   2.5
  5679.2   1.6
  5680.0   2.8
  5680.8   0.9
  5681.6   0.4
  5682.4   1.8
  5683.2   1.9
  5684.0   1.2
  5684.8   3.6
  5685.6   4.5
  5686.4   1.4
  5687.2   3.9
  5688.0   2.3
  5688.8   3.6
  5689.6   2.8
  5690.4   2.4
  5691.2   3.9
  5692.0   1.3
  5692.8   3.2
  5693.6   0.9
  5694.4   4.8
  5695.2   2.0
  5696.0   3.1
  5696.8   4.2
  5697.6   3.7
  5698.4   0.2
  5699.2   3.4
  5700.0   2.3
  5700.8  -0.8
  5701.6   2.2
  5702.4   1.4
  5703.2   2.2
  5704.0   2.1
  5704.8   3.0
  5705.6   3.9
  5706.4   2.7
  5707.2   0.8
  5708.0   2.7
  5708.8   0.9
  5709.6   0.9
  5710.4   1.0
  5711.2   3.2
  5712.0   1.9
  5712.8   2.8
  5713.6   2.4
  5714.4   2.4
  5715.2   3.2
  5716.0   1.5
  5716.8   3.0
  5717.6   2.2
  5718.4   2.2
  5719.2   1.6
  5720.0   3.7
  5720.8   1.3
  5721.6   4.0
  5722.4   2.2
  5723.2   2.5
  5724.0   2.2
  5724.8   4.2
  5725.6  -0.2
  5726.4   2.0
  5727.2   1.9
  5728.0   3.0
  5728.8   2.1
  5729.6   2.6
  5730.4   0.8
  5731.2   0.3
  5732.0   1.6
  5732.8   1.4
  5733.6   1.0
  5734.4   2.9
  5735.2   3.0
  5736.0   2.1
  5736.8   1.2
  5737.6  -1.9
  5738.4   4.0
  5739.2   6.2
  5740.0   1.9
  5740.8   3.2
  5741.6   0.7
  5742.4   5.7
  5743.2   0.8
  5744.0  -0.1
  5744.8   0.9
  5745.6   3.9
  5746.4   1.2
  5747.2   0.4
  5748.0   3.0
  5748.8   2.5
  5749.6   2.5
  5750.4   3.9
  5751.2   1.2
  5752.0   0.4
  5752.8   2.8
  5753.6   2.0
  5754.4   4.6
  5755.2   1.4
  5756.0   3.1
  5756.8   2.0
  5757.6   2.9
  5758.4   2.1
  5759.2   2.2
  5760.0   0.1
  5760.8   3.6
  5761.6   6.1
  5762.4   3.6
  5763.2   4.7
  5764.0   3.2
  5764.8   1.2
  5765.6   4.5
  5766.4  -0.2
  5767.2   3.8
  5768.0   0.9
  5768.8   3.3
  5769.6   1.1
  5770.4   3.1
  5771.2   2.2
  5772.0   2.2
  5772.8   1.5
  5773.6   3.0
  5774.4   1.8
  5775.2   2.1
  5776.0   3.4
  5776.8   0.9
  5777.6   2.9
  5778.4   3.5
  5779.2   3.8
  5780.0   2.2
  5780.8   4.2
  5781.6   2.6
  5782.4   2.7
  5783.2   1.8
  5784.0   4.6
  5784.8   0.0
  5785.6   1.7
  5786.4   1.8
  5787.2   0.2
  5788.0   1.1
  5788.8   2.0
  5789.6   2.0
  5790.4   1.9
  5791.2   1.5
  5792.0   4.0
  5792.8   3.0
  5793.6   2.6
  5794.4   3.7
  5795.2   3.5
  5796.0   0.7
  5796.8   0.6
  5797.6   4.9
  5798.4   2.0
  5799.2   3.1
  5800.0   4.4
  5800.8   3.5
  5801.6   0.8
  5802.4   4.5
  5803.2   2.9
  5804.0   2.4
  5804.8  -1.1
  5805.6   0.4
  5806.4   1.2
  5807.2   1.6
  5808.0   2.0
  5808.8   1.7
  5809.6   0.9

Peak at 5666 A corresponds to H-beta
